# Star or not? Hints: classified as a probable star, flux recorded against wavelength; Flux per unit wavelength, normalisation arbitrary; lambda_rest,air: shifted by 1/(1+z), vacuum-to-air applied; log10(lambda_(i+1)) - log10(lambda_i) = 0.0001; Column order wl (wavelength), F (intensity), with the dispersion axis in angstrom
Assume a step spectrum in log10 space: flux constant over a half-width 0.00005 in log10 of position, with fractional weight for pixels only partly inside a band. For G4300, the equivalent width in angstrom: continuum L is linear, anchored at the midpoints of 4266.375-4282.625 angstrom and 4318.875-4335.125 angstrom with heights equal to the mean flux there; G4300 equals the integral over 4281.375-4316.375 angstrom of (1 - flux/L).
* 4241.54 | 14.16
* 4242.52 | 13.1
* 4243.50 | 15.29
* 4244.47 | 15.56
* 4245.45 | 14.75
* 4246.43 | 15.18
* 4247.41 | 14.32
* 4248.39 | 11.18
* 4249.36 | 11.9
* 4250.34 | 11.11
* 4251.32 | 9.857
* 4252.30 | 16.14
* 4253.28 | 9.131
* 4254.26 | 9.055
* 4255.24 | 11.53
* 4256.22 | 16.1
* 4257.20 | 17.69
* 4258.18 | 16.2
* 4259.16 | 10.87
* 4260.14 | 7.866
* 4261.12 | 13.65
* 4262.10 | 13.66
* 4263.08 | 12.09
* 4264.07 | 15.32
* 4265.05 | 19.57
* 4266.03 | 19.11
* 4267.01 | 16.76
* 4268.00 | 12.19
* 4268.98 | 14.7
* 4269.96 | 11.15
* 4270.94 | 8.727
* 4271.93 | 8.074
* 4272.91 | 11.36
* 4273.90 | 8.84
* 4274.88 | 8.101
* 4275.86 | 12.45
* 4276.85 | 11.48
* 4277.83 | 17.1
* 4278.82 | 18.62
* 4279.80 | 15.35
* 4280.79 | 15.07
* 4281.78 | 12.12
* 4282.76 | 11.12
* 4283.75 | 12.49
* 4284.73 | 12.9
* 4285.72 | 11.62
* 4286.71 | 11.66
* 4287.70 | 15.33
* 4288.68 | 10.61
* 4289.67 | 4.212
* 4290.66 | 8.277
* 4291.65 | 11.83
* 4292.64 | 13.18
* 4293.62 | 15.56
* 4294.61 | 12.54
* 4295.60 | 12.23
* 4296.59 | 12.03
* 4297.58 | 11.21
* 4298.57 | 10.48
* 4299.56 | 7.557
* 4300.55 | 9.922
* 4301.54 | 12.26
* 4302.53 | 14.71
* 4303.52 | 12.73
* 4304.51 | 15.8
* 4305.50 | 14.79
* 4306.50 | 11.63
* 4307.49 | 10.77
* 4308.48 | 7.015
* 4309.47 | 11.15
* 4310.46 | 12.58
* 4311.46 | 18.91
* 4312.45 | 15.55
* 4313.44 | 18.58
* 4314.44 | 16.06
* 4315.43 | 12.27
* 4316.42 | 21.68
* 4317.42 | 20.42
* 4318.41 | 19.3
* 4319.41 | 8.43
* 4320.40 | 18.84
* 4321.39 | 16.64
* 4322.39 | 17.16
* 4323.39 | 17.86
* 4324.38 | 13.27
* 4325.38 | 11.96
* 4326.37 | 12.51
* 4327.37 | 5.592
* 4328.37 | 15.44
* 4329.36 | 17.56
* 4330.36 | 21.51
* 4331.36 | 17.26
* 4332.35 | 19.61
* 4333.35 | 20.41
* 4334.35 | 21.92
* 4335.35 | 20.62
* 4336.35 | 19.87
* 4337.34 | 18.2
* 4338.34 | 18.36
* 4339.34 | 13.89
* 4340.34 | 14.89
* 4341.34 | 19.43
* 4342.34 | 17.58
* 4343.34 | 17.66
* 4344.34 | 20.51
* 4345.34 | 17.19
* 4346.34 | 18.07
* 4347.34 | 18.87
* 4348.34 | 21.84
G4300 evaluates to 4.5 angstrom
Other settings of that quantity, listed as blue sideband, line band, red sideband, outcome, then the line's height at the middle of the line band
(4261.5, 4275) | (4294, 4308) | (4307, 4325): 2.42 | 14.6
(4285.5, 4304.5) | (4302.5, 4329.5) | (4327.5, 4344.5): 0.59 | 15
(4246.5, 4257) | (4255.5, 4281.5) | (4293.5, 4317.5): -1.79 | 12.6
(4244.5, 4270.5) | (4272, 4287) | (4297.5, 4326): 1.33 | 13.8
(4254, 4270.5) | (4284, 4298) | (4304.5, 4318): 2.71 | 14.5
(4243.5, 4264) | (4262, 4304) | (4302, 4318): 4.20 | 13.9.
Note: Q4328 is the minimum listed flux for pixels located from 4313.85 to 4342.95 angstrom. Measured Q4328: 5.592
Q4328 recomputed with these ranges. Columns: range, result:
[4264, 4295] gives 4.212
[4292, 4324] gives 7.015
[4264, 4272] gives 8.074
